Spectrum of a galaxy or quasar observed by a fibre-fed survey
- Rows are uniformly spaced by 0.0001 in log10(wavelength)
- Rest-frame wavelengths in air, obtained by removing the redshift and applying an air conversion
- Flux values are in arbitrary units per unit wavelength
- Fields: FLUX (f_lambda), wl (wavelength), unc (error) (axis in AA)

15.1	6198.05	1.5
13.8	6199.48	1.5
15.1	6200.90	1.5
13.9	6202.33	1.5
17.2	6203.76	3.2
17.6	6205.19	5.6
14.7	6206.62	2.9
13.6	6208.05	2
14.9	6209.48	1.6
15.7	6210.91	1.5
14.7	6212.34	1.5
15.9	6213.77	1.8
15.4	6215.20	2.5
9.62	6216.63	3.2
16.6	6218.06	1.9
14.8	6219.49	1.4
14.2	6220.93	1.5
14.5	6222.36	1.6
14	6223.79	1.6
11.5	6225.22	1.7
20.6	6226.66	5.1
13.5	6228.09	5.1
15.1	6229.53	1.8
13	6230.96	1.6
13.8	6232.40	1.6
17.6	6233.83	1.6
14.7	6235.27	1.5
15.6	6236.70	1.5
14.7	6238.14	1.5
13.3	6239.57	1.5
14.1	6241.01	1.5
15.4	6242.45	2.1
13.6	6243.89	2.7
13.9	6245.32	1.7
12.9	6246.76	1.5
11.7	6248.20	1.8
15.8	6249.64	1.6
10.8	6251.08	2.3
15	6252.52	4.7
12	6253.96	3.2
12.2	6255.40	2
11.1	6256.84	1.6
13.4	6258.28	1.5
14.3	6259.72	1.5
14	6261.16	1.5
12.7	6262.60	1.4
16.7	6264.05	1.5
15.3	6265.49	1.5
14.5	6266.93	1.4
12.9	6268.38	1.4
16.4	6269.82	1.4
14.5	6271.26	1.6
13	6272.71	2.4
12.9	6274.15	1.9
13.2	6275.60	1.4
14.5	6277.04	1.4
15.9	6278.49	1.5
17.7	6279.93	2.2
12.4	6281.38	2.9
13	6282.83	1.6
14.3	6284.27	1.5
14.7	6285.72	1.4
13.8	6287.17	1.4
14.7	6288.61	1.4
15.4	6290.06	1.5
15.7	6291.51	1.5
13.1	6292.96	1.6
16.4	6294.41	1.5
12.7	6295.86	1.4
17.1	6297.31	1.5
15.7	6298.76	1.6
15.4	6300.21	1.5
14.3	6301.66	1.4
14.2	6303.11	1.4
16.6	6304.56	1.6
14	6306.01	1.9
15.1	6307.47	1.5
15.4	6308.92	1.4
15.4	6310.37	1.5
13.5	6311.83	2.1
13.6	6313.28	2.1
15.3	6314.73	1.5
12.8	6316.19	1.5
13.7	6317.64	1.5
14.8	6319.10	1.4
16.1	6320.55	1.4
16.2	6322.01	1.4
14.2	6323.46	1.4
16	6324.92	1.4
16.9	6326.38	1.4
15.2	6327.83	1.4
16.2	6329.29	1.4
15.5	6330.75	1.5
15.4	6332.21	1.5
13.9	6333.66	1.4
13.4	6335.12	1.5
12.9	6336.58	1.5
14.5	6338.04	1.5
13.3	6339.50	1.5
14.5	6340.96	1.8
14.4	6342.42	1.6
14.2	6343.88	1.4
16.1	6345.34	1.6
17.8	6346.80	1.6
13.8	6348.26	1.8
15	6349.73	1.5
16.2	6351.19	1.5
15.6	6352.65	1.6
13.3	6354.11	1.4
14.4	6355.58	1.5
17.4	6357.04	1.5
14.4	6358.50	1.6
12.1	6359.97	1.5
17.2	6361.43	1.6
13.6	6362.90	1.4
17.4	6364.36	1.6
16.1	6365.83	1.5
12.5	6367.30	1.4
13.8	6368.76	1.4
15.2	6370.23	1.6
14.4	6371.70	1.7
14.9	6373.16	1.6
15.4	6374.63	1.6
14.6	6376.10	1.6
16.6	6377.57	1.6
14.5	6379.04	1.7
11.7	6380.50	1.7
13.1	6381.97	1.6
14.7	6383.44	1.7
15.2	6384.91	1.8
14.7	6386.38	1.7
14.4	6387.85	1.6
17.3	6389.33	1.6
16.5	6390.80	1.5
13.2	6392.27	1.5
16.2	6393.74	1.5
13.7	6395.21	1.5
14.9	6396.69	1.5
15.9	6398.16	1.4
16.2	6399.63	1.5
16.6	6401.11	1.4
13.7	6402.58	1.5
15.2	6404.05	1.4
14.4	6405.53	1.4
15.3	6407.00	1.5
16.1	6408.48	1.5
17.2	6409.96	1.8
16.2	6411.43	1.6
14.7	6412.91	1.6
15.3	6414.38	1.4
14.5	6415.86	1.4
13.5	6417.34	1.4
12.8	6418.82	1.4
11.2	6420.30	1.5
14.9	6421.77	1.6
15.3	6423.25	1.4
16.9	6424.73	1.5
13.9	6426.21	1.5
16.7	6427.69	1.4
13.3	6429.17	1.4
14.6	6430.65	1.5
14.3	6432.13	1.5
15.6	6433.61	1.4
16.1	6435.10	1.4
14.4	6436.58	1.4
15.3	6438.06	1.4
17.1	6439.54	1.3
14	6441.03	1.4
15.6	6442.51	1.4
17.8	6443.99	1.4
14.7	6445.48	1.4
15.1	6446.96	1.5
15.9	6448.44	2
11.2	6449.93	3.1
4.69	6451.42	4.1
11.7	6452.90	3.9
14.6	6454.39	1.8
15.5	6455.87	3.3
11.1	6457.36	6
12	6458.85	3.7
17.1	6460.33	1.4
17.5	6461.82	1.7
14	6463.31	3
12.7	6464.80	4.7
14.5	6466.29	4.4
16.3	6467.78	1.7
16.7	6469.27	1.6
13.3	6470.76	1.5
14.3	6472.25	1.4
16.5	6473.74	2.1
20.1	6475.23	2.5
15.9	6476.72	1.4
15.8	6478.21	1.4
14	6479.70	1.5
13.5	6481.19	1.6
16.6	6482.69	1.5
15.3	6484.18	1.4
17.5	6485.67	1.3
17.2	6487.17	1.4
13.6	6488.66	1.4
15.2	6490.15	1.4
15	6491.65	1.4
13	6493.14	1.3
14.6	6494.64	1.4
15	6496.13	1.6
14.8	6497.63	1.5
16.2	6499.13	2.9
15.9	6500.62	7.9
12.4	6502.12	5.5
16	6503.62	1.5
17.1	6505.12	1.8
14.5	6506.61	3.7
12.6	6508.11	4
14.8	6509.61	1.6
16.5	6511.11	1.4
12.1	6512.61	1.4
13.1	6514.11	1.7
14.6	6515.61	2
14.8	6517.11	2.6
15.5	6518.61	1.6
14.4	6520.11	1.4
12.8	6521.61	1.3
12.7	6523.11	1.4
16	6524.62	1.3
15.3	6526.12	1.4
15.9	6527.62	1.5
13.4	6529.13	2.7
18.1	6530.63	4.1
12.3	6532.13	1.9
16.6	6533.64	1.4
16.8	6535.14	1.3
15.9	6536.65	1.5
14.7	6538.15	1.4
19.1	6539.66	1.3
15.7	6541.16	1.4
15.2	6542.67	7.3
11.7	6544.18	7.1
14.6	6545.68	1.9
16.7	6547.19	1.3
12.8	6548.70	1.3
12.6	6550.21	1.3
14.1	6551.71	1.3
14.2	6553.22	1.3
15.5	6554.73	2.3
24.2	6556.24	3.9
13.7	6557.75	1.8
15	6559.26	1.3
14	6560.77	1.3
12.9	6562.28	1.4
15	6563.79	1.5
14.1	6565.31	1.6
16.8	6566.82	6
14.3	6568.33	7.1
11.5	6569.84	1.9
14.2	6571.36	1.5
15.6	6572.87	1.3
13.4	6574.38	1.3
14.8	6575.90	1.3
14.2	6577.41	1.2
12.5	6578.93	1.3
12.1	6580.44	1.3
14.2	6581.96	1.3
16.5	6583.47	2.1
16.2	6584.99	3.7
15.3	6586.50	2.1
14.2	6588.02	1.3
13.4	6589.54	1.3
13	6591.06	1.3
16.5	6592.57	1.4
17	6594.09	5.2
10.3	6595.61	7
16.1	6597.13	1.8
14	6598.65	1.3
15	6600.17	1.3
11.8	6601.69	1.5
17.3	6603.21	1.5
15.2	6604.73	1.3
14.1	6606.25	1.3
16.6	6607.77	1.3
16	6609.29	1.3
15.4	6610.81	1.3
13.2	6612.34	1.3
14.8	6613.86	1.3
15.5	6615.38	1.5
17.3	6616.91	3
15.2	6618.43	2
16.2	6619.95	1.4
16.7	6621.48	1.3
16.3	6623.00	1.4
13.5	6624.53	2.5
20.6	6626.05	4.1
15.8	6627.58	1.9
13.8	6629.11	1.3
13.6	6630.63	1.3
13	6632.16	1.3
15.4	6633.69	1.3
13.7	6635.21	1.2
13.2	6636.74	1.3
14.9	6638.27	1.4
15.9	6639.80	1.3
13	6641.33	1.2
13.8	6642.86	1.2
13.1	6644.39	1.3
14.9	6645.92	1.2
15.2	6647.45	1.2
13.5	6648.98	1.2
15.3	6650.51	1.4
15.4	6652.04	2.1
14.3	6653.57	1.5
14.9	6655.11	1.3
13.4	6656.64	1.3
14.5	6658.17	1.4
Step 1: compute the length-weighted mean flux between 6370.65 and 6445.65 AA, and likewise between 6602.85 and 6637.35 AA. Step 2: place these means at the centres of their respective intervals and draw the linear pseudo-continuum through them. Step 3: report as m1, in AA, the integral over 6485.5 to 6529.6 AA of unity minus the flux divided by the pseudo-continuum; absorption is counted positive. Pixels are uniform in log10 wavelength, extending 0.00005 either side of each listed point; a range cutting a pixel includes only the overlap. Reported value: 1.24 AA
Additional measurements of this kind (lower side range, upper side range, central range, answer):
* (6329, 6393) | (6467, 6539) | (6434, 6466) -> 1.66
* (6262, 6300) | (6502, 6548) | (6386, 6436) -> -0.88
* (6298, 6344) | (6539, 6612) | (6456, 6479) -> -0.67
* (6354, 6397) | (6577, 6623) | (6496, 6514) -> 0.11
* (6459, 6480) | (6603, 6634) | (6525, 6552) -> 0.70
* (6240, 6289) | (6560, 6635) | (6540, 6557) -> -0.76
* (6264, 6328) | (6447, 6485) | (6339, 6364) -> -0.50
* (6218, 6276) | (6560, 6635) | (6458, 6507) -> -2.40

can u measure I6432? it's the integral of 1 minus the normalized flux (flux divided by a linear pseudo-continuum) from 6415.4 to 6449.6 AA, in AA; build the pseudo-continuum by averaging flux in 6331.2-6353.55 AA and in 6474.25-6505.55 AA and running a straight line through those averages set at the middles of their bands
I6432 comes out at 0.6 AA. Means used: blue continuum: 14.7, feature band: 14.9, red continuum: 15.5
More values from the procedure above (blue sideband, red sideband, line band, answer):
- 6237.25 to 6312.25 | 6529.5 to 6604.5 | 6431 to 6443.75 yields -0.7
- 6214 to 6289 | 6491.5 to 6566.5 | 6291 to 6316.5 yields -0.9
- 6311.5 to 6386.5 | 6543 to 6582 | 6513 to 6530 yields 0.1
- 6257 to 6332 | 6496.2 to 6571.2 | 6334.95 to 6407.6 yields -0.5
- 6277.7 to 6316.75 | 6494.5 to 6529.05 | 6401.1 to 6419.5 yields -0.4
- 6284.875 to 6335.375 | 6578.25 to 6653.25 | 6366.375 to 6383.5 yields 0.7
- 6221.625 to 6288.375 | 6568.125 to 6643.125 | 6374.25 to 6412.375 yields -2.0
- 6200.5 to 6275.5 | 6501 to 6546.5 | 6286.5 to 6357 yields -2.1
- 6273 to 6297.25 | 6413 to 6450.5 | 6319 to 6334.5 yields -1.0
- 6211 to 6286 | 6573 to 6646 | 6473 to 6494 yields -1.6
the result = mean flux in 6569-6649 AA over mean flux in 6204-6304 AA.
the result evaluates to 1.02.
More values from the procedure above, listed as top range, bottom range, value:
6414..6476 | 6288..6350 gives 0.98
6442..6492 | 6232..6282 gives 1.05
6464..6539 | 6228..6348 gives 1.04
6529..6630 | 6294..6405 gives 1.01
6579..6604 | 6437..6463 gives 1.02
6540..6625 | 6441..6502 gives 1.00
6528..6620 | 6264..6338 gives 1.01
